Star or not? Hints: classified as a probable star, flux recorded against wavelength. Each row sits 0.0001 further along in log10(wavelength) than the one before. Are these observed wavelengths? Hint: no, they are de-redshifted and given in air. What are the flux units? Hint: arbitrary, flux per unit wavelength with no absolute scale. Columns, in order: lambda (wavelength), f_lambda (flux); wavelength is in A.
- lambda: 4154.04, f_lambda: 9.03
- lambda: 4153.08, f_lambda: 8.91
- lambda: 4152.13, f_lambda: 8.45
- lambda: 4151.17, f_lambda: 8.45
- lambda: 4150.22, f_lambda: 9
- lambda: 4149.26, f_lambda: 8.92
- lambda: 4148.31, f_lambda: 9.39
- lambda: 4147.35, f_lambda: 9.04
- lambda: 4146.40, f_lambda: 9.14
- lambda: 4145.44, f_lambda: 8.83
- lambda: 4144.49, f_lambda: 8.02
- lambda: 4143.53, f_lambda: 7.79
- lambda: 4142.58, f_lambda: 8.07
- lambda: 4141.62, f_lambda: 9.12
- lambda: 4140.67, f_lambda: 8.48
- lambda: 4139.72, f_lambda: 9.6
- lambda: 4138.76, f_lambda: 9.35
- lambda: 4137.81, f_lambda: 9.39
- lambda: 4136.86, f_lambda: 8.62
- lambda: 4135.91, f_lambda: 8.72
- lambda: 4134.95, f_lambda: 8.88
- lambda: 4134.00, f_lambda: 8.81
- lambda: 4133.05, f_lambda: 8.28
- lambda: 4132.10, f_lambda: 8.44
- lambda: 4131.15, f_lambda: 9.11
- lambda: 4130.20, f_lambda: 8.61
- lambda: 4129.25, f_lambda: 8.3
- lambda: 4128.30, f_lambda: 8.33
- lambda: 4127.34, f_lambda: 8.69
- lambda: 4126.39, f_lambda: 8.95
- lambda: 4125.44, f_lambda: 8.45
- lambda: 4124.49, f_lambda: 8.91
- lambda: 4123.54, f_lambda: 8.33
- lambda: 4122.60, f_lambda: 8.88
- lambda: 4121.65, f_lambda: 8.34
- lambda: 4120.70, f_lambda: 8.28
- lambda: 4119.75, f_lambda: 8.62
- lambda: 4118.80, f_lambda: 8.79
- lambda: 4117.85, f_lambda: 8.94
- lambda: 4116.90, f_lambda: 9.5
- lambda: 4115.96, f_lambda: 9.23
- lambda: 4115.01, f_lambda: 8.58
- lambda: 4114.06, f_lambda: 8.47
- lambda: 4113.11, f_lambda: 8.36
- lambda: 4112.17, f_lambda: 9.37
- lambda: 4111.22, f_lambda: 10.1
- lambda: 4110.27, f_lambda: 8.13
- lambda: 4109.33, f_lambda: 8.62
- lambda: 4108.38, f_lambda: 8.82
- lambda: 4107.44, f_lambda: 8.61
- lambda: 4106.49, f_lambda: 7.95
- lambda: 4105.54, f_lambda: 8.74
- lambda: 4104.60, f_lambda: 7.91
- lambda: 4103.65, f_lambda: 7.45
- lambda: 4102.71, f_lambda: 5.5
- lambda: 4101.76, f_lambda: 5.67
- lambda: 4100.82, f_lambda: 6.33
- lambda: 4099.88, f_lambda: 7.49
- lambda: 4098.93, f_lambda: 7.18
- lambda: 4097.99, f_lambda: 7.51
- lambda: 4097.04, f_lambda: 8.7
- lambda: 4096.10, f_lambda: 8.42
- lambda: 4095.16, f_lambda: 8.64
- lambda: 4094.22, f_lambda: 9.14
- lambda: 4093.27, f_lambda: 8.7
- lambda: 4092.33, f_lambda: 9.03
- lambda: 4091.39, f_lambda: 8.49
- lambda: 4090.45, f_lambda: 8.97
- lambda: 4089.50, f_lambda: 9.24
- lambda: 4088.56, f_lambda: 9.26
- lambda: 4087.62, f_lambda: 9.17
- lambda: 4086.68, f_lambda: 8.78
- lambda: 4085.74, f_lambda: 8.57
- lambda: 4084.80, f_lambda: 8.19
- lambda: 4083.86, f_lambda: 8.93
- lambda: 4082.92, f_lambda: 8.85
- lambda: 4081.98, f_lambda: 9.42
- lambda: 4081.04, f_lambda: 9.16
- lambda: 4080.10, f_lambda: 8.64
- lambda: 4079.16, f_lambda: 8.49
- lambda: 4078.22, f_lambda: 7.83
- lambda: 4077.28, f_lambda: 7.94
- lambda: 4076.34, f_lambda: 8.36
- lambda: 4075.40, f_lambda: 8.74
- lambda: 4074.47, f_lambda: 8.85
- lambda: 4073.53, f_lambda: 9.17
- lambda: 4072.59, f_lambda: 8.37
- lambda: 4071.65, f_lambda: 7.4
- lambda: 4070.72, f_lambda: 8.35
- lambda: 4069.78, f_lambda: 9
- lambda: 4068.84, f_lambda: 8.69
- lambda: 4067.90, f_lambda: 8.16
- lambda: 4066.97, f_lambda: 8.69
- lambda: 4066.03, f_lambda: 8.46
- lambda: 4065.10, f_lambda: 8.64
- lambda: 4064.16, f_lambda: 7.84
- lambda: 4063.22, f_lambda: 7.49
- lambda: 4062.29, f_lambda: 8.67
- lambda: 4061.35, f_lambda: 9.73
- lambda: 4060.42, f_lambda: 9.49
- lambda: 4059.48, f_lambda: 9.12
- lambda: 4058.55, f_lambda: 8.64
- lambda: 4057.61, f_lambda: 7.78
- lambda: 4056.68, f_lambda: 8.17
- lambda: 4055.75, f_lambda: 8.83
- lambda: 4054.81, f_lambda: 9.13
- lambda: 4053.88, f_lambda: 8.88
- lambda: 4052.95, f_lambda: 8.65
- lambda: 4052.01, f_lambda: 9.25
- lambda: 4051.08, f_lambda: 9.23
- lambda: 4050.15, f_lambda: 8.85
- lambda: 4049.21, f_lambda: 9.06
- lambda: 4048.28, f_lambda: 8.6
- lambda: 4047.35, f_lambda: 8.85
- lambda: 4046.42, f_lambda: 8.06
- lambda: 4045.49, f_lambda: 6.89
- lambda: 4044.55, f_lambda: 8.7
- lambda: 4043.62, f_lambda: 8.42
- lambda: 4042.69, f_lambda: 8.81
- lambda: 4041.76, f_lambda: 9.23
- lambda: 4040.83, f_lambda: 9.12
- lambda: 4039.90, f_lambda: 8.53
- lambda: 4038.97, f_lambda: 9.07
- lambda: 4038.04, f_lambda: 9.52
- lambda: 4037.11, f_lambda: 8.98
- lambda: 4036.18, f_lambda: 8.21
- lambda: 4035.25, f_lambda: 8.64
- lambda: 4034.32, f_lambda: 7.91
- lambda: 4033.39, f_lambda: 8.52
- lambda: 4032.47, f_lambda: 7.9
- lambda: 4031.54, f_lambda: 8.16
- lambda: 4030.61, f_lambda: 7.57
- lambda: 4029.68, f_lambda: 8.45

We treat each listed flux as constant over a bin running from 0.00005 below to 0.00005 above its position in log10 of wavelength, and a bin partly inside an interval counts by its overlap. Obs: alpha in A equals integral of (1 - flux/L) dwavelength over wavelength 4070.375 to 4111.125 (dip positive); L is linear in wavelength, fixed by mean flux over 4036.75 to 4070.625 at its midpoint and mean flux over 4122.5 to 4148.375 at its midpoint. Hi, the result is 1.74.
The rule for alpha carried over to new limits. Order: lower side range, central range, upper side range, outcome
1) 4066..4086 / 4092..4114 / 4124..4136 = 1.27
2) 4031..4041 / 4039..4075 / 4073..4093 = 0.12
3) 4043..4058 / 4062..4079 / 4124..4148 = 0.50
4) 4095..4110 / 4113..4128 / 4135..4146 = -0.95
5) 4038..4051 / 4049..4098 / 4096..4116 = -1.86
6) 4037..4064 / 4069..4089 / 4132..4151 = 0.26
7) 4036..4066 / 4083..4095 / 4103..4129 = -0.30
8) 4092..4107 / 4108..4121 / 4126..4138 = -1.06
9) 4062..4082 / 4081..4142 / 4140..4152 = 0.18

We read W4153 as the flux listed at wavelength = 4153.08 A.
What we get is 8.91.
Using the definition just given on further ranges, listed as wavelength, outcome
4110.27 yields 8.13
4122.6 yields 8.88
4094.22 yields 9.14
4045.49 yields 6.89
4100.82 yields 6.33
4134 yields 8.81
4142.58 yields 8.07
